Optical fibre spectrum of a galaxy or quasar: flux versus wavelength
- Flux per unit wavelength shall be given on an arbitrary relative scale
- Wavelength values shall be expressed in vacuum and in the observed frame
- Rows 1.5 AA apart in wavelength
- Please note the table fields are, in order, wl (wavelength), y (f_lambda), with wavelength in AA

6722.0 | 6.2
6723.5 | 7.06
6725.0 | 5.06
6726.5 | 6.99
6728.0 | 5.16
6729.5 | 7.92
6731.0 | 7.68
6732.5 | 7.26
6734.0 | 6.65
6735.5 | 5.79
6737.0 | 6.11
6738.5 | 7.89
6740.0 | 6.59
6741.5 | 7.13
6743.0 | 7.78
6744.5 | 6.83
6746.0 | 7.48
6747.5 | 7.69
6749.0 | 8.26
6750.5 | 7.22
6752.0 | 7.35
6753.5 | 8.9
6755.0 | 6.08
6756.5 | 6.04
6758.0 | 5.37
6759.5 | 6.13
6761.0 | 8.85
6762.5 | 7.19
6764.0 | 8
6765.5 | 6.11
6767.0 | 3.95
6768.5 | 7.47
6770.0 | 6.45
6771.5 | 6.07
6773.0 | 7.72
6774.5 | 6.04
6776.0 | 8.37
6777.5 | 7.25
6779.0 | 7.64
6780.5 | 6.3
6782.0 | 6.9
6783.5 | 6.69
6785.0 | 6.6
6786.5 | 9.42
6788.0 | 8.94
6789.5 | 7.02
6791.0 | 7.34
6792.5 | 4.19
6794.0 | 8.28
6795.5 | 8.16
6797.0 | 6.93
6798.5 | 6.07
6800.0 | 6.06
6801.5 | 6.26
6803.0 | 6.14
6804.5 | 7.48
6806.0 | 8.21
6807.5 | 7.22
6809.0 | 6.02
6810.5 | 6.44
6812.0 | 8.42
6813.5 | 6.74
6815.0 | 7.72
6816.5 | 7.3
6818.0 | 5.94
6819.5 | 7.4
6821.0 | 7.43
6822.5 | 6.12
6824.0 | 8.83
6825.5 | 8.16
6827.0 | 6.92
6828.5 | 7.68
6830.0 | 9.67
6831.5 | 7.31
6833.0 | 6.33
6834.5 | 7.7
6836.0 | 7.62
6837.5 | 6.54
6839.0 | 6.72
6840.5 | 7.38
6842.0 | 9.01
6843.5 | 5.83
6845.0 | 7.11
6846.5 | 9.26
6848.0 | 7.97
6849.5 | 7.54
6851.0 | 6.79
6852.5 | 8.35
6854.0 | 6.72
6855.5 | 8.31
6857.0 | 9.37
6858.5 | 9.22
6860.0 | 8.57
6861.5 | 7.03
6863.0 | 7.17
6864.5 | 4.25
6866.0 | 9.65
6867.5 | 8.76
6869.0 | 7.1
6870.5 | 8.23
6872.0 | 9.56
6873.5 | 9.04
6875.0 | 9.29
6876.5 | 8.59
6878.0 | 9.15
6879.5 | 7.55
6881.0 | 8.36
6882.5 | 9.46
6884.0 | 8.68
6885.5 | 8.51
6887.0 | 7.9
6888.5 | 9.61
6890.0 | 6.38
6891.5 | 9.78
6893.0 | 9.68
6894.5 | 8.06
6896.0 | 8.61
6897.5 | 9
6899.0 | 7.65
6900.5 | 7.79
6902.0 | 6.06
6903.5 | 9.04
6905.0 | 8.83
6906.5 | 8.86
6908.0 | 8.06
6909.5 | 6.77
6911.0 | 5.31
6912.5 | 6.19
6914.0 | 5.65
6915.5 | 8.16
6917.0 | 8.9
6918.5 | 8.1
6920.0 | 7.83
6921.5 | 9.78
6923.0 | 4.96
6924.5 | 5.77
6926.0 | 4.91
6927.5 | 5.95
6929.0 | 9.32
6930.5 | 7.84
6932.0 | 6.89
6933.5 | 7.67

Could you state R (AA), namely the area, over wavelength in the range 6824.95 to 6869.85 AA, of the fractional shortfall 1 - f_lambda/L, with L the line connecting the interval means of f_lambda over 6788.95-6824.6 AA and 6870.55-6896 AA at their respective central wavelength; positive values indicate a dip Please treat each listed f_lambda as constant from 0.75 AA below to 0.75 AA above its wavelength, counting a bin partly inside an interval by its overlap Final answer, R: 1.3 AA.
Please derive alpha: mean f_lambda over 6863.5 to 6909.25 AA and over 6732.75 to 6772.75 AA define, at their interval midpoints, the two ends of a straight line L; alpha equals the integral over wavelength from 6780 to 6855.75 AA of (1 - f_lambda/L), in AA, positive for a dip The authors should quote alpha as 3.35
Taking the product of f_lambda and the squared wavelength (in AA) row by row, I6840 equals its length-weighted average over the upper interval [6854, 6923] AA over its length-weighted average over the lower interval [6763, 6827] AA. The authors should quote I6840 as 1.2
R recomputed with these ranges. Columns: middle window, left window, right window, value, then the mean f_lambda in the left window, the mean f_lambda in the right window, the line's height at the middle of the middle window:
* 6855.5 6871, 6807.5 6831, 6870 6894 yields 0.7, 7.38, 8.73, 8.33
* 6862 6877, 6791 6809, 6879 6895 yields 0.2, 6.81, 8.57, 8.21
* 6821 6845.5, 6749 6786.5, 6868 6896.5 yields 1.4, 6.94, 8.61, 7.9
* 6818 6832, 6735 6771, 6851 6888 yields 0.2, 6.95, 8.26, 7.76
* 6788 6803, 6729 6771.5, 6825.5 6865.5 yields 1.0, 6.98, 7.58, 7.27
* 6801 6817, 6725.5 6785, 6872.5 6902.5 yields 1.0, 6.94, 8.49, 7.57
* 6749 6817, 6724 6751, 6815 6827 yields 1.4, 6.97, 7.31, 7.16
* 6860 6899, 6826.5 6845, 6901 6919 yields -4.8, 7.39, 7.49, 7.45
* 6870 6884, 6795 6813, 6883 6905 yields -1.2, 6.93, 8.37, 8.1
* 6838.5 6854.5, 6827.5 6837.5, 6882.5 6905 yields 0.5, 7.61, 8.39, 7.79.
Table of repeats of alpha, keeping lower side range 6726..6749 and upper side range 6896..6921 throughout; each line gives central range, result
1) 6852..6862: -1.01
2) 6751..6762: 0.21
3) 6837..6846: 0.31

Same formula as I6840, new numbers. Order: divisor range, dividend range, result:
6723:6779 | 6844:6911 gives 1.23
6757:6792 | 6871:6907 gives 1.26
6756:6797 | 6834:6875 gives 1.15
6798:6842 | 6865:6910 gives 1.20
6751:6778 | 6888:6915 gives 1.19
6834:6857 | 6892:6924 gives 1.04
